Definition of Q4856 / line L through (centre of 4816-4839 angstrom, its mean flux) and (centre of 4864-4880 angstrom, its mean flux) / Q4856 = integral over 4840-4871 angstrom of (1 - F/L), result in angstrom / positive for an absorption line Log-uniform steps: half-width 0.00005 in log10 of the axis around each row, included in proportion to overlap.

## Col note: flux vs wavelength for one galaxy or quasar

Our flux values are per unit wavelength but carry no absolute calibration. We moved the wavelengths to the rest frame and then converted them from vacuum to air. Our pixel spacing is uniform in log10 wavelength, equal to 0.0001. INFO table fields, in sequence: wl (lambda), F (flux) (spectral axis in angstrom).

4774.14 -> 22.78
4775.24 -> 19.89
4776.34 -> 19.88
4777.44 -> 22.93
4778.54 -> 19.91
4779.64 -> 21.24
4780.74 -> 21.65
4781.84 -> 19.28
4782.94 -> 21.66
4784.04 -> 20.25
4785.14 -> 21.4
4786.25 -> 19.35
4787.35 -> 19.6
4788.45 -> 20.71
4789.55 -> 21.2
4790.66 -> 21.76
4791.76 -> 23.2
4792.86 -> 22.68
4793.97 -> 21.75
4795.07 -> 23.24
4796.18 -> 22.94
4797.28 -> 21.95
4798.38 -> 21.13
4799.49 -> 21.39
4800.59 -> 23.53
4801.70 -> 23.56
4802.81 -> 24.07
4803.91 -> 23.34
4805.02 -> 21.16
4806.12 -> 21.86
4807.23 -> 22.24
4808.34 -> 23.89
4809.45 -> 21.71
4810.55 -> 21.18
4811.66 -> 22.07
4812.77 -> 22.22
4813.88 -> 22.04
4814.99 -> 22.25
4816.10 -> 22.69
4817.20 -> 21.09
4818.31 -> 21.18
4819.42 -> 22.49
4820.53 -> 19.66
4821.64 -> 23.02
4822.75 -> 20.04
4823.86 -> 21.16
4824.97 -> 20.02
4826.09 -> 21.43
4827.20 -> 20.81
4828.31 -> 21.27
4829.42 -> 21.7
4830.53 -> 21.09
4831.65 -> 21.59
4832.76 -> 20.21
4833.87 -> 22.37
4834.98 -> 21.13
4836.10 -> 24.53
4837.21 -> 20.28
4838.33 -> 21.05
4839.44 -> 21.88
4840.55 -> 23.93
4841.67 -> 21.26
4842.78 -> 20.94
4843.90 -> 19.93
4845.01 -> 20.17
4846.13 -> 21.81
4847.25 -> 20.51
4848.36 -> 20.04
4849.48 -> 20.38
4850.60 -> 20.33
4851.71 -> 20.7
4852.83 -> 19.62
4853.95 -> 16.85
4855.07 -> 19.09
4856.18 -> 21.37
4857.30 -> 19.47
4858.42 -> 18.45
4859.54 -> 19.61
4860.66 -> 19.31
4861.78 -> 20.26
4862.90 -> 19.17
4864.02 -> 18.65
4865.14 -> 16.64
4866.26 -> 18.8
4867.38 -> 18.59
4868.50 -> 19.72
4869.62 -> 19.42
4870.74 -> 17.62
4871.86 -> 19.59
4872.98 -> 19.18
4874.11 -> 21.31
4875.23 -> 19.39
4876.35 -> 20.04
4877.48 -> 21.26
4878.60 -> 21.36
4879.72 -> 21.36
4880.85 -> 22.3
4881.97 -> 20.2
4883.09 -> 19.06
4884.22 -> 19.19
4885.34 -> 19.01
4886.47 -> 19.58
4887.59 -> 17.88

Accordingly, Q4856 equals 0.7 angstrom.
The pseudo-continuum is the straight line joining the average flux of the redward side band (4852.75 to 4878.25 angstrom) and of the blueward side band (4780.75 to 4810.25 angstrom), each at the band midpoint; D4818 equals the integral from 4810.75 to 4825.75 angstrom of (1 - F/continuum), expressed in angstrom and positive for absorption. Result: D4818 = -0.3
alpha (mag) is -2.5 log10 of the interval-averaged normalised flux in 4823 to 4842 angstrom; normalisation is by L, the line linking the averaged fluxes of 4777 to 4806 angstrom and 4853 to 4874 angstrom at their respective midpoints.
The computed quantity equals -0.067 mag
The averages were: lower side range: 21.7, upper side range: 19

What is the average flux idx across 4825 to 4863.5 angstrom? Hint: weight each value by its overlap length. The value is 20.6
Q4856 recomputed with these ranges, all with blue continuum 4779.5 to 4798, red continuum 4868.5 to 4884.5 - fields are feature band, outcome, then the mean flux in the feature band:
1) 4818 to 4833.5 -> -0.2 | 21.1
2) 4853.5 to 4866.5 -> 0.9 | 19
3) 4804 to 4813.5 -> -0.4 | 22.1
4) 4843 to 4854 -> 0.2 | 20.2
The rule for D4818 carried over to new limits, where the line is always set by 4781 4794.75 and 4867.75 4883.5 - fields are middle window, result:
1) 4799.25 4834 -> -1.7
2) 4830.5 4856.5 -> -0.5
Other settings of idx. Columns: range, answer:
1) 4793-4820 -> 22.3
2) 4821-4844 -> 21.4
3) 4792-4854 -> 21.6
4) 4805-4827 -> 21.7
